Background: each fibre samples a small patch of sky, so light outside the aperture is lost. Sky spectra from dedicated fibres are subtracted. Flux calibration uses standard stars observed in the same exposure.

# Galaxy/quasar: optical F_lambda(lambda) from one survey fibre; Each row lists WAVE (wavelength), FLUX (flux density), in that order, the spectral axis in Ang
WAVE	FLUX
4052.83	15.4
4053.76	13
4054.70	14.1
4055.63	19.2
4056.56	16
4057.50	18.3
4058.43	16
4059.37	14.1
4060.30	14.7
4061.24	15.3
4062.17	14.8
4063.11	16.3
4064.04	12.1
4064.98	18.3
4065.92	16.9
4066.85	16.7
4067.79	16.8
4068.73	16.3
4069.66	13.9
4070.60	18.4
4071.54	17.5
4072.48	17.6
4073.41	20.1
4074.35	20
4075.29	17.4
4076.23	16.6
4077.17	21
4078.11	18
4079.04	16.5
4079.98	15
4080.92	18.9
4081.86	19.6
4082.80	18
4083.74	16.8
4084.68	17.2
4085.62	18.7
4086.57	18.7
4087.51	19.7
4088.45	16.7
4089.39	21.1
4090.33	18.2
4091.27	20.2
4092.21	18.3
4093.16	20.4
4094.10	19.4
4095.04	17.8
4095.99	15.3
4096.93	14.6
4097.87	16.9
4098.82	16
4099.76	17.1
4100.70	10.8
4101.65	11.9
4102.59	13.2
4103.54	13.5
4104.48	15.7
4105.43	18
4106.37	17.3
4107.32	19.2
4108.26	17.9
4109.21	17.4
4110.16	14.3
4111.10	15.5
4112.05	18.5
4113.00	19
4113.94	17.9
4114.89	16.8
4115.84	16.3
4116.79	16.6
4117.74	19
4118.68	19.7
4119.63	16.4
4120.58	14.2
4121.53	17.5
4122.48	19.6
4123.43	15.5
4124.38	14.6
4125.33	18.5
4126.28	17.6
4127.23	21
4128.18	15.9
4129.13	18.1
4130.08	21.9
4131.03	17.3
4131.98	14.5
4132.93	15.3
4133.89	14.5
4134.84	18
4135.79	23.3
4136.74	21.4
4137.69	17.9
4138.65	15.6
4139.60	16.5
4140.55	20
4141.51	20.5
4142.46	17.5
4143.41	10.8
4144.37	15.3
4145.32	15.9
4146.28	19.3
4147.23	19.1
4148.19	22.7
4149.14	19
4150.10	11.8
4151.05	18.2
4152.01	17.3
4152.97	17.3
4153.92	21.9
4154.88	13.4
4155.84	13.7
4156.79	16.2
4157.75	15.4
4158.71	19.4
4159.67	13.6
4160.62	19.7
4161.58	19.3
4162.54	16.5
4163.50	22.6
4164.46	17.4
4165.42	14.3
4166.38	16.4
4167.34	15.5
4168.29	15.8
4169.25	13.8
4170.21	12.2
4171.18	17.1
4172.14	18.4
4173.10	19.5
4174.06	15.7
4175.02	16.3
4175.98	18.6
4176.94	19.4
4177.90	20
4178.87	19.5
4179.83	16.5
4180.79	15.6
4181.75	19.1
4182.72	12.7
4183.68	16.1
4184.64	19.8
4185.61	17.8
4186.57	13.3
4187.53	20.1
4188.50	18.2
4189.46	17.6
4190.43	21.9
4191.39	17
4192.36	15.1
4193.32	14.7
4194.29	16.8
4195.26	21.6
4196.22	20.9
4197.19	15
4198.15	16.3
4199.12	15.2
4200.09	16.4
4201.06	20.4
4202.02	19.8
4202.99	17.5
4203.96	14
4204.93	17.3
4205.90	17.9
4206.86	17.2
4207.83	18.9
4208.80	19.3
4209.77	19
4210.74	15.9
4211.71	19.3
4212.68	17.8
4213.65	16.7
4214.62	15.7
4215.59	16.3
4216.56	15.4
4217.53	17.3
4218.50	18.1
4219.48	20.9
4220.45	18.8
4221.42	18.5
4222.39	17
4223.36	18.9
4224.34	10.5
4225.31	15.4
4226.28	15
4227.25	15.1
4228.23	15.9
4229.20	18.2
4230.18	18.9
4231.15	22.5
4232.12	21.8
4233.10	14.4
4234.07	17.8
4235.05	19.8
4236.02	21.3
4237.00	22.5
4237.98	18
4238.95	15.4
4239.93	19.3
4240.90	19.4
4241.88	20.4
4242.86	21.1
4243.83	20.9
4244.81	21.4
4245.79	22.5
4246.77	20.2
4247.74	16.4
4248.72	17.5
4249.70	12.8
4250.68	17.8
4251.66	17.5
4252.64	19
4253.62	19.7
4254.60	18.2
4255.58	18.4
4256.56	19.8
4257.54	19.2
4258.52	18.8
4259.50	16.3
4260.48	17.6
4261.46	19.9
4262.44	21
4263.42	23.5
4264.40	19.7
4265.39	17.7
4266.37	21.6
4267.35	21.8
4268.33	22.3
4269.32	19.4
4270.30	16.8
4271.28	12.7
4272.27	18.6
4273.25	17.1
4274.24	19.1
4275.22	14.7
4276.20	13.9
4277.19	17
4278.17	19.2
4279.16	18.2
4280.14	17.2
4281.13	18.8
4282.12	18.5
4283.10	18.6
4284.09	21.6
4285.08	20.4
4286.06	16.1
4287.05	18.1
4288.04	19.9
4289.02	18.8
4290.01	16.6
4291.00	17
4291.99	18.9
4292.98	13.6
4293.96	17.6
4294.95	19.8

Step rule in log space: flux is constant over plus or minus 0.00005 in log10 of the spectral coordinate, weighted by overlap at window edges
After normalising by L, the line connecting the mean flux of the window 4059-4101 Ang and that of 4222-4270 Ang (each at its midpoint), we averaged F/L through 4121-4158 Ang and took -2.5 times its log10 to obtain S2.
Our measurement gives 0.02 mag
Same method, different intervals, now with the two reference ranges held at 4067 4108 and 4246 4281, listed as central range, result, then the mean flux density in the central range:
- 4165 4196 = 0.05 mag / 17.1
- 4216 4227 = 0.08 mag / 16.9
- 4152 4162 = 0.05 mag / 17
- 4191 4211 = 0.03 mag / 17.5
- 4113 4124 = 0.01 mag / 17.3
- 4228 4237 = -0.06 mag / 19.2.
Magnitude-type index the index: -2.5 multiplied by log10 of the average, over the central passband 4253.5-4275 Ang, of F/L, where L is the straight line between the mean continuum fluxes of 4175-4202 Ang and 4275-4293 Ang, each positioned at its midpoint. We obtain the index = -0.07 mag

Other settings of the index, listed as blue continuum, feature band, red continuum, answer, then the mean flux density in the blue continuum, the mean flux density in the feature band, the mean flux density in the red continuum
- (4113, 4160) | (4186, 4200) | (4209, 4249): 0.032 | 17.4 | 17.4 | 18.2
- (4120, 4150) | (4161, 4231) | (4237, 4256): 0.060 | 17.6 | 17.3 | 18.8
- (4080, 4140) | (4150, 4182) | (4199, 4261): 0.041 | 17.3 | 17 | 18.1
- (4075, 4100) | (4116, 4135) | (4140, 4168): 0.018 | 17.9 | 17.3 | 17.2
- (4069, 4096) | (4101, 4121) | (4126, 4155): 0.091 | 18.2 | 16.5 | 17.8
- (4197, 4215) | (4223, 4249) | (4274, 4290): -0.052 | 17.4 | 18.5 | 18.1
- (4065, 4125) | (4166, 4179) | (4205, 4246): 0.054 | 17.2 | 17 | 18.2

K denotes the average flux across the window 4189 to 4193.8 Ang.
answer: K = 17.3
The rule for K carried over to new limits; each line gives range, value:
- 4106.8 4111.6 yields 16.9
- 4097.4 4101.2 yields 15.2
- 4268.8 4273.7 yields 16.9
